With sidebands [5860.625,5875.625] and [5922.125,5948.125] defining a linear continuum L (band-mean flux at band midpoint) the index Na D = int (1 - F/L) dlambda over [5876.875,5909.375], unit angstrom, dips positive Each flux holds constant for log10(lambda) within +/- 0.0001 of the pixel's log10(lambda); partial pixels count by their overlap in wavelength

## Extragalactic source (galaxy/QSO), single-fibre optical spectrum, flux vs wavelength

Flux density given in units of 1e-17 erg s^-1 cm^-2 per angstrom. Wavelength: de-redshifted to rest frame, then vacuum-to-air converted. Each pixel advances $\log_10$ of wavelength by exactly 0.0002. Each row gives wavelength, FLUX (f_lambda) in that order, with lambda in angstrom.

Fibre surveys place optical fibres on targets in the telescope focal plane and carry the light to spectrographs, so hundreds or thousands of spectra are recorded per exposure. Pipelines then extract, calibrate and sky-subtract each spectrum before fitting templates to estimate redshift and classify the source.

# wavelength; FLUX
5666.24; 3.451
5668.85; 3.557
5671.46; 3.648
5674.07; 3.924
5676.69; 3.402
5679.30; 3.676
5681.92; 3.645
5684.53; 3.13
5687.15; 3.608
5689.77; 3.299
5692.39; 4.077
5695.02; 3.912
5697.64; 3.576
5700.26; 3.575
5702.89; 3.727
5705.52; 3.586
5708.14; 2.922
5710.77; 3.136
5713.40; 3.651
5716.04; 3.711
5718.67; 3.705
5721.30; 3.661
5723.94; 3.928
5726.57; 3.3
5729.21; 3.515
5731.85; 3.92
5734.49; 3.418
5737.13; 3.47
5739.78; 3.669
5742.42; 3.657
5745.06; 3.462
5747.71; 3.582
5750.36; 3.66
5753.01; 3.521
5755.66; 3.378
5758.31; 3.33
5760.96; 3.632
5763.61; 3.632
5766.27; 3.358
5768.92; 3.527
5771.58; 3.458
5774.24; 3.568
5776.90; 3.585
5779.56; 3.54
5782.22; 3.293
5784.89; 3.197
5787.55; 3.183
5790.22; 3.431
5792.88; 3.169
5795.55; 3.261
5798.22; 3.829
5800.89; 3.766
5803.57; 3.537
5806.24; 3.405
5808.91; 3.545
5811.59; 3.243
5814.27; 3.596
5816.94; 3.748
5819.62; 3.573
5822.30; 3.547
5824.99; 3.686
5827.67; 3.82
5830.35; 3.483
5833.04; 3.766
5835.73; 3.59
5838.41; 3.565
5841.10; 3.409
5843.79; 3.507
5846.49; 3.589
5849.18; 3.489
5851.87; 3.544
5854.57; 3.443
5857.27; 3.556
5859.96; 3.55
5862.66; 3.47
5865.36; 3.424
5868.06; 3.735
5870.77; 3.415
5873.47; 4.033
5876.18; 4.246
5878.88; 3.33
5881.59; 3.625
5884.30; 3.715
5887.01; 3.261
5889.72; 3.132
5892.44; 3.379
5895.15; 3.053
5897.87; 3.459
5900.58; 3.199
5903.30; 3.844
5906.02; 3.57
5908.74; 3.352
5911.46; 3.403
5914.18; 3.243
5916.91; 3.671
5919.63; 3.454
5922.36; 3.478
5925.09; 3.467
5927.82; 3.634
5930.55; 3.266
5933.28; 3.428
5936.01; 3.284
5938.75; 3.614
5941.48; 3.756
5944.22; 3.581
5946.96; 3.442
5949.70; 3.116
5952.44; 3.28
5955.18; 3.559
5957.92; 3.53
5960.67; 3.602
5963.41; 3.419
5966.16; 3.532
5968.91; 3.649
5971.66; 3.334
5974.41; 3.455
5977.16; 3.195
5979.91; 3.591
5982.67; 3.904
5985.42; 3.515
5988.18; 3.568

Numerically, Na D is 1.5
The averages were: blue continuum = 3.64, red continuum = 3.5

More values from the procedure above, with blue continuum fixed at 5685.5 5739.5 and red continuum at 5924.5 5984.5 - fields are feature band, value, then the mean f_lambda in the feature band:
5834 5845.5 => 0.0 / 3.53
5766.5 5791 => 1.0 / 3.42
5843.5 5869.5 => -0.1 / 3.53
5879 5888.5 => 0.0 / 3.5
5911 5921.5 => 0.2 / 3.45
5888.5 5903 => 0.9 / 3.29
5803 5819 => 0.1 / 3.52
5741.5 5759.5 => 0.3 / 3.51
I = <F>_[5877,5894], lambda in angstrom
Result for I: 3.43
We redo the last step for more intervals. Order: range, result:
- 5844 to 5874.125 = 3.55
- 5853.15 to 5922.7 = 3.5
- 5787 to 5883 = 3.56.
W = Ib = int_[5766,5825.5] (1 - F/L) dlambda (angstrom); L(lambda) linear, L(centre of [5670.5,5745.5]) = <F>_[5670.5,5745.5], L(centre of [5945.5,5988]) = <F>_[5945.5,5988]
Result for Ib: 1.15 angstrom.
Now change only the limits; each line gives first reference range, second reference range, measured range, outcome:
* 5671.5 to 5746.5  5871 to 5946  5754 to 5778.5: 0.42 angstrom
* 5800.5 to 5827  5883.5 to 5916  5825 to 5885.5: -2.28 angstrom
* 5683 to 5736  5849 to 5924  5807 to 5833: -0.45 angstrom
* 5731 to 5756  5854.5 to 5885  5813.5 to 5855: 0.35 angstrom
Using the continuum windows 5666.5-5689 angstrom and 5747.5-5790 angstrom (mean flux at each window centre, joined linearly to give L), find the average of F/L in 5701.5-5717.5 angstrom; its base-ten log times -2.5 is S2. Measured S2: 0.02 mag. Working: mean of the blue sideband 3.56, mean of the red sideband 3.46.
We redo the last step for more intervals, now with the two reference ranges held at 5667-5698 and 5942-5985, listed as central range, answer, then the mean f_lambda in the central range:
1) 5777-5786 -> 0.06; 3.38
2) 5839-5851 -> 0.01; 3.5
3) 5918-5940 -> 0.01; 3.45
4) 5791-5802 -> 0.02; 3.5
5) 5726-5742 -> 0.01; 3.57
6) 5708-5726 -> 0.01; 3.56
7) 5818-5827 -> -0.02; 3.62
